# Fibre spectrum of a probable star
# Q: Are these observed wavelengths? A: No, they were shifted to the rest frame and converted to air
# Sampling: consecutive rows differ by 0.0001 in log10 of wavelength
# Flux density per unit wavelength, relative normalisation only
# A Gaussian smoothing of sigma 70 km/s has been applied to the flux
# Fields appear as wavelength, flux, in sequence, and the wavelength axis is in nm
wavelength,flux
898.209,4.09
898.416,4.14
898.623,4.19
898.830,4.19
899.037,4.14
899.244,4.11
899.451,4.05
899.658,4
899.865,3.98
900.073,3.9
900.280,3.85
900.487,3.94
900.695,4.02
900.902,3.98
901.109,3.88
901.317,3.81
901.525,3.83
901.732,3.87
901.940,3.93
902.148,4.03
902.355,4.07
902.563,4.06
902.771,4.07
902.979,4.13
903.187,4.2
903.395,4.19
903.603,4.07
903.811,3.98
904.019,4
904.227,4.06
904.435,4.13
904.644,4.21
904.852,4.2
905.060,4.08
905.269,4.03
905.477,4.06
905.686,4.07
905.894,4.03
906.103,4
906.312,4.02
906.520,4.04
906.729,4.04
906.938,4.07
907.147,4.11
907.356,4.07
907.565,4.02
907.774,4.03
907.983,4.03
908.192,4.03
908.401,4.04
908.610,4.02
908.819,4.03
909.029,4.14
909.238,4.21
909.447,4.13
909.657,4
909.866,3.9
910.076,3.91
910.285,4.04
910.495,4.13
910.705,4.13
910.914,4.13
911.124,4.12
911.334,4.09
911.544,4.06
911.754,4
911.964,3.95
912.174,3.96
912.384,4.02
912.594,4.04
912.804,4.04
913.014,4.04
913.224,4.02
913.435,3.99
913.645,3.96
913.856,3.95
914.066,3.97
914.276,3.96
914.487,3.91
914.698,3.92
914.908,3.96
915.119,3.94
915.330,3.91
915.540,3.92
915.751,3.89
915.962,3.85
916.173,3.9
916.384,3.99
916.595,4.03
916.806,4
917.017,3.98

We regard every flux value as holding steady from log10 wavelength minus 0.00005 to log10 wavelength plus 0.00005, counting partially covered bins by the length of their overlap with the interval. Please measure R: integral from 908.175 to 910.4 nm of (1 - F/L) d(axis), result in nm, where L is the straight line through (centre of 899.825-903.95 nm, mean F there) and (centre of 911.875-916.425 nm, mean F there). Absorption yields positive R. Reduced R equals -0.040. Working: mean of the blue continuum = 3.99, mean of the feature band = 4.04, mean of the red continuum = 3.96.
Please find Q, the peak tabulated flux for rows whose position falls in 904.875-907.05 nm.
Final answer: 4.08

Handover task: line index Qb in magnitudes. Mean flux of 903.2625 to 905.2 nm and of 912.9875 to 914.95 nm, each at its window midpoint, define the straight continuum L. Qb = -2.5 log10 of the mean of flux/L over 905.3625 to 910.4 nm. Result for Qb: 0.00 mag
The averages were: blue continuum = 4.1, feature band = 4.04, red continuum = 3.97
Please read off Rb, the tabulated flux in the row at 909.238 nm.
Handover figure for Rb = 4.21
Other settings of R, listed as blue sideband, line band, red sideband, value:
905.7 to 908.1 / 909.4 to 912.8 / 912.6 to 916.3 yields -0.04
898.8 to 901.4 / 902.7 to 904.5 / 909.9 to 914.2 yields -0.04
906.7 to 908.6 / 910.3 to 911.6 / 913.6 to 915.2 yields -0.04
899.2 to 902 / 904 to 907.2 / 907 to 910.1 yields -0.05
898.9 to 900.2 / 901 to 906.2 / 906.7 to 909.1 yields 0.00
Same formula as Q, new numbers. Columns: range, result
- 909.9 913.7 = 4.13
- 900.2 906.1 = 4.21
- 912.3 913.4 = 4.04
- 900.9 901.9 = 3.98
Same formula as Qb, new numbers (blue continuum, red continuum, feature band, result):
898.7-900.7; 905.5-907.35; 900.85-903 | 0.02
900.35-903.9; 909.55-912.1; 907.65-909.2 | -0.01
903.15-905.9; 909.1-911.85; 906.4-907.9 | 0.01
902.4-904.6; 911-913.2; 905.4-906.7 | 0.01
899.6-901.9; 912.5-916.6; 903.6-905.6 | -0.04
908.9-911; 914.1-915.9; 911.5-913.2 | 0.00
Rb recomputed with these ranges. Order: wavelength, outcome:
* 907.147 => 4.11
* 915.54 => 3.92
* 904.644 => 4.21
